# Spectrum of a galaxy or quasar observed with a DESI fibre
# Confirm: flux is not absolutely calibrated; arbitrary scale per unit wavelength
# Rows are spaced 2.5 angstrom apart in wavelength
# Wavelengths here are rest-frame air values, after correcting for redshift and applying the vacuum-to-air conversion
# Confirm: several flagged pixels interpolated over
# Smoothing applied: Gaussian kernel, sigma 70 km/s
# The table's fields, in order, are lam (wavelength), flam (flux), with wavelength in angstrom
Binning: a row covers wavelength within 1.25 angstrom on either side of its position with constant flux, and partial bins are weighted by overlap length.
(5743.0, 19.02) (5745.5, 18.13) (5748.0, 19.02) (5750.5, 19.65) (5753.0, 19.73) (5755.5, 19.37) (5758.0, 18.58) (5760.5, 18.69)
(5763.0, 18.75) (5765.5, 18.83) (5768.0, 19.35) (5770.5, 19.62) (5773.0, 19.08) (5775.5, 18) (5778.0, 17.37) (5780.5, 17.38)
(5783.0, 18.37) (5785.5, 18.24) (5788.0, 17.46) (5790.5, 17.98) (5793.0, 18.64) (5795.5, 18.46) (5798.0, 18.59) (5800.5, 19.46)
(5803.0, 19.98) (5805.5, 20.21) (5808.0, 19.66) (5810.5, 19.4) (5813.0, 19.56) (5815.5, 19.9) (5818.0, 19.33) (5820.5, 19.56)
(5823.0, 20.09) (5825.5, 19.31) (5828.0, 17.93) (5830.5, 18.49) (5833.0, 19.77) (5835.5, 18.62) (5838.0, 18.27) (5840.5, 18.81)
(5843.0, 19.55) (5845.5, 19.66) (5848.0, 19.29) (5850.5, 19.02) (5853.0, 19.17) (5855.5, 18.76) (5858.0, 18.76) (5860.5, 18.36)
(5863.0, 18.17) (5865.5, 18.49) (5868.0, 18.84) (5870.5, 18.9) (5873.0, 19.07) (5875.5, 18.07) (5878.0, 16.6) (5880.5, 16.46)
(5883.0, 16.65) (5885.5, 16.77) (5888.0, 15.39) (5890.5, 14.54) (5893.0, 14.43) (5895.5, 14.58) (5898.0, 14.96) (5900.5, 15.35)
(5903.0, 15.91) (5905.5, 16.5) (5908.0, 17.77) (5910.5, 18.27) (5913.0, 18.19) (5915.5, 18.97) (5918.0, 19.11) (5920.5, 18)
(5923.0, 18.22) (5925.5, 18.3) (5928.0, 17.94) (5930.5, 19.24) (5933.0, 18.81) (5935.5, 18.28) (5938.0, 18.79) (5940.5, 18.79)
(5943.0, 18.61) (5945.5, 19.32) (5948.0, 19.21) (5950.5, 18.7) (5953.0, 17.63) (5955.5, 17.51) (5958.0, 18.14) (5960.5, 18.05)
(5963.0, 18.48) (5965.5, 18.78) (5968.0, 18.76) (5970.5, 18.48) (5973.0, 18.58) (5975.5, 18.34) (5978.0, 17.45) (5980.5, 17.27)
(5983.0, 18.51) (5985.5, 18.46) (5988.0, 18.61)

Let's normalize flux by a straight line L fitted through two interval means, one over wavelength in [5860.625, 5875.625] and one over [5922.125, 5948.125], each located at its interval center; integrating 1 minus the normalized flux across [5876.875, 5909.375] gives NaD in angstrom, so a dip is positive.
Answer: 4.9 angstrom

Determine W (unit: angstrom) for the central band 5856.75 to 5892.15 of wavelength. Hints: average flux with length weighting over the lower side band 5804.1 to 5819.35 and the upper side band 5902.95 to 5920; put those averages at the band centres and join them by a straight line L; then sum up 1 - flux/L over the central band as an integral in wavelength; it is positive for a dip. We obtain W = 2.2 angstrom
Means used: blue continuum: 19.7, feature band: 17.5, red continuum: 18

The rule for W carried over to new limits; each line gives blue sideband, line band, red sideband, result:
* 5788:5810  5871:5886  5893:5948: 0.68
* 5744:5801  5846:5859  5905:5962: -0.37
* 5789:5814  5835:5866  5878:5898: -3.12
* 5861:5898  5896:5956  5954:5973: -0.98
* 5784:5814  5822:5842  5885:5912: -1.09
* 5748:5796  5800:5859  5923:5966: -2.21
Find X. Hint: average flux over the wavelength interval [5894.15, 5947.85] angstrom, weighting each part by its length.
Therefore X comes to 17.8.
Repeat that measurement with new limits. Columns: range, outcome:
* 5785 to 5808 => 18.8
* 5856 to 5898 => 17.1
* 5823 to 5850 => 19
